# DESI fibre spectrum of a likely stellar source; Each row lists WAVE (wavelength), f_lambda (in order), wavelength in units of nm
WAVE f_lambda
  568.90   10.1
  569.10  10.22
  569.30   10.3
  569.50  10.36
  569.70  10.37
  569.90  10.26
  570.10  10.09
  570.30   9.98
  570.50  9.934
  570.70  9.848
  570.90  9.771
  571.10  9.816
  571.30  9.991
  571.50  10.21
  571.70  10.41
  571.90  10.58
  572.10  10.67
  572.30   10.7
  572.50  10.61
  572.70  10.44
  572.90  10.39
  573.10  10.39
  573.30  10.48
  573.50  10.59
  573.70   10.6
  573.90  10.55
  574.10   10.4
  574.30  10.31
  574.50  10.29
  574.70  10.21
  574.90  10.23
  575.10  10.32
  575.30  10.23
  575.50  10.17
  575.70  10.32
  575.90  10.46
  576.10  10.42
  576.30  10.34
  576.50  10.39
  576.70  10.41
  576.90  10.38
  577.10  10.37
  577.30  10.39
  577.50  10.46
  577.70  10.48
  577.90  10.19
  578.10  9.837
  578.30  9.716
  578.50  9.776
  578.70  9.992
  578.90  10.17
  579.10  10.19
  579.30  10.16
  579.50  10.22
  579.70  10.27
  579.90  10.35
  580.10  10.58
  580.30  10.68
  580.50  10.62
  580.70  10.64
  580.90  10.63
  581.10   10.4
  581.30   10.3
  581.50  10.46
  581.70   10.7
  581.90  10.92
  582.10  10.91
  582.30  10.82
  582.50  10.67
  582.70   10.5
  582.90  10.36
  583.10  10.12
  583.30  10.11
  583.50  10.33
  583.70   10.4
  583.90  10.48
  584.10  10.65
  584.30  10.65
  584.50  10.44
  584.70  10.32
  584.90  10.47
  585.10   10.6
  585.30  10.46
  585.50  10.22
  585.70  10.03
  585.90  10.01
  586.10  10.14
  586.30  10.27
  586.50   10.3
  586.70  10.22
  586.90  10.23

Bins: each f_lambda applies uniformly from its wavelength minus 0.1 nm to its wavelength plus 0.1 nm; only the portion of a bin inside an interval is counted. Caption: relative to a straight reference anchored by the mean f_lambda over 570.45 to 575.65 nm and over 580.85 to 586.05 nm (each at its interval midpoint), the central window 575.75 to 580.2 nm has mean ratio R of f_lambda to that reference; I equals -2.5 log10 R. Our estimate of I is 0.014 mag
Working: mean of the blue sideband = 10.3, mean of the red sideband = 10.5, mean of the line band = 10.3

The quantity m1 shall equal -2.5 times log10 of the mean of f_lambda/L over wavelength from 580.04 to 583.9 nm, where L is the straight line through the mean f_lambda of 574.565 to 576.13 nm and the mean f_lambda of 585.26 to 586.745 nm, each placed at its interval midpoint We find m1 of -0.03 mag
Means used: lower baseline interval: 10.3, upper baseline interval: 10.2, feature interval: 10.5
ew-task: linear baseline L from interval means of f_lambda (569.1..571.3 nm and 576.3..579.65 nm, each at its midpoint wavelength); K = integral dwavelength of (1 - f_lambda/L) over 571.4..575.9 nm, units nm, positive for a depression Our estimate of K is -0.13 nm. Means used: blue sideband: 10.1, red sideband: 10.2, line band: 10.4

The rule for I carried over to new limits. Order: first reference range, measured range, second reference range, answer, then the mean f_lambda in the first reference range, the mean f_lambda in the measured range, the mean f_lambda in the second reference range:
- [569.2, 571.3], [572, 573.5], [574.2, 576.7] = -0.036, 10.1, 10.5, 10.3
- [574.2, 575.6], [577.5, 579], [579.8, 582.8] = 0.041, 10.3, 10.1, 10.6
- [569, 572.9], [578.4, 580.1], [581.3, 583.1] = 0.037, 10.2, 10.2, 10.6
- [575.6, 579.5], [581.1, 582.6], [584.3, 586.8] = -0.041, 10.2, 10.7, 10.3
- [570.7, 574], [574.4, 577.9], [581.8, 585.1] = 0.008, 10.4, 10.3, 10.5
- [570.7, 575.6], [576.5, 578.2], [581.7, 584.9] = 0.010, 10.3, 10.3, 10.5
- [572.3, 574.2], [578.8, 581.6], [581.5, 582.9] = 0.026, 10.5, 10.4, 10.7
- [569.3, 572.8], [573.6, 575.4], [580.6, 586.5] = -0.006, 10.2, 10.3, 10.4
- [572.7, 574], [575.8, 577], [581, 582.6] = 0.016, 10.5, 10.4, 10.6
